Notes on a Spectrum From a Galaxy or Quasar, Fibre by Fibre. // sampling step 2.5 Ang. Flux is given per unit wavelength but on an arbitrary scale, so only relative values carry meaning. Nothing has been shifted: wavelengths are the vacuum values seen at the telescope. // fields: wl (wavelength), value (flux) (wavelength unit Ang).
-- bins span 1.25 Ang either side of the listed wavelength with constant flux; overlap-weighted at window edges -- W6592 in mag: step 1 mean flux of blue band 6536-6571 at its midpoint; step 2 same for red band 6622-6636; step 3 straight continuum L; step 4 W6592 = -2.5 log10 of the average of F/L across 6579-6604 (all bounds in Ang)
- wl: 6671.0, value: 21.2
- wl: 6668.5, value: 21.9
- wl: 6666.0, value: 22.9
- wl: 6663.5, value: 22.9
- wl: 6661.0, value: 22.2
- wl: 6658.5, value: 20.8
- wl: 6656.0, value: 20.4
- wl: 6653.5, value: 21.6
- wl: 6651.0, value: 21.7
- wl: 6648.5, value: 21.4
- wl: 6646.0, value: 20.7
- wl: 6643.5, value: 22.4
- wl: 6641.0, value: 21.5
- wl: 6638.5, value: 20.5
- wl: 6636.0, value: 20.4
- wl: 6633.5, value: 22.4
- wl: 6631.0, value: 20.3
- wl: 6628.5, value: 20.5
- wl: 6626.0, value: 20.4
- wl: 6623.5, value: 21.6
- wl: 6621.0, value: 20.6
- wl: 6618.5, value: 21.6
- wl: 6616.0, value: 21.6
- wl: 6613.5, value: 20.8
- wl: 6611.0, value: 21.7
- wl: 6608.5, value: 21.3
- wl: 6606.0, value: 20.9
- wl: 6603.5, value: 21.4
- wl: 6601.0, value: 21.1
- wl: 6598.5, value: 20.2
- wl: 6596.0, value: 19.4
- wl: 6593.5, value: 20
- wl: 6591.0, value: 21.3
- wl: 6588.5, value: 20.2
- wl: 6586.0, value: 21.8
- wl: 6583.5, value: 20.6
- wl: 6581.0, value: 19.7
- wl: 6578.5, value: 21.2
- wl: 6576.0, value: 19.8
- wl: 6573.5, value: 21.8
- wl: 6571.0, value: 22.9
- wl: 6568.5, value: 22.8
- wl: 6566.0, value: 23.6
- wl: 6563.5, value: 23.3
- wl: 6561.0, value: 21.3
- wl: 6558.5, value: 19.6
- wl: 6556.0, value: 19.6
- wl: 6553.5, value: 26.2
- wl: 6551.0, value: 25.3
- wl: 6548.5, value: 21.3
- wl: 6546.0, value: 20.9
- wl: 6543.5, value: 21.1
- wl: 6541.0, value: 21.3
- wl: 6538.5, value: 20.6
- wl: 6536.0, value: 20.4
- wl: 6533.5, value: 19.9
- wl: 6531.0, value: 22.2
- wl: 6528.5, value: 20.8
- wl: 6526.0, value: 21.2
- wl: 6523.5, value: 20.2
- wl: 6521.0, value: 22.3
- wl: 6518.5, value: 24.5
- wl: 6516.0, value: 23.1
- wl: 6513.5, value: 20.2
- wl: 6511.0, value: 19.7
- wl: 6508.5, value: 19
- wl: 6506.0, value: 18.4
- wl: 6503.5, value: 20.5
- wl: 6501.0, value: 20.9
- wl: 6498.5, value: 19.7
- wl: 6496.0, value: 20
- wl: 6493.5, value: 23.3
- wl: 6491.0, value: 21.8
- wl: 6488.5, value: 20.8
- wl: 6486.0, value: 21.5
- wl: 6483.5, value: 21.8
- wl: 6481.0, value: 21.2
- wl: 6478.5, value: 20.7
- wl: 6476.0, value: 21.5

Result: 0.05 mag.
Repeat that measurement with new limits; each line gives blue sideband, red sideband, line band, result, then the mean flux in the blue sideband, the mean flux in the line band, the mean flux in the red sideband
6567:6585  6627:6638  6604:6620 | -0.015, 21.3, 21.3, 20.9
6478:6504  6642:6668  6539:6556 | -0.051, 21.1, 22.4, 21.7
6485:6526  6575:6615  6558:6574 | -0.076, 21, 22.3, 20.7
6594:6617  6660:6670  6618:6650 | 0.028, 20.9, 21.1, 22.4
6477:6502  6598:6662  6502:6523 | 0.012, 21.2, 20.9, 21.2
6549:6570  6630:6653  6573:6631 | 0.057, 22.7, 20.8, 21.3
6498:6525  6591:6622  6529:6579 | -0.046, 20.8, 21.7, 20.9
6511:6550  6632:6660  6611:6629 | 0.009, 21.3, 21.1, 21.3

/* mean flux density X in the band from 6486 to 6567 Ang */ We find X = 21.3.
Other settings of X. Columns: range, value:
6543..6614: 21.4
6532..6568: 21.8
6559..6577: 22.1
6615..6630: 21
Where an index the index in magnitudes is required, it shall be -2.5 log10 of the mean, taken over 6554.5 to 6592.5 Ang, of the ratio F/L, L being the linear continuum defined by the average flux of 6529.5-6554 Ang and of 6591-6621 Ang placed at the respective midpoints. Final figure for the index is 0.00 mag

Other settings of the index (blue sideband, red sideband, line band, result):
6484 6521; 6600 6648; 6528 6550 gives 0.00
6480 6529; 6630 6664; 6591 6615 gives 0.02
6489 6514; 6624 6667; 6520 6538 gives -0.02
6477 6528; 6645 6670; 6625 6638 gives 0.04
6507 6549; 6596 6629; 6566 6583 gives -0.02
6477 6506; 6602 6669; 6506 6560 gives -0.01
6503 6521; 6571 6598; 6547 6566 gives -0.08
